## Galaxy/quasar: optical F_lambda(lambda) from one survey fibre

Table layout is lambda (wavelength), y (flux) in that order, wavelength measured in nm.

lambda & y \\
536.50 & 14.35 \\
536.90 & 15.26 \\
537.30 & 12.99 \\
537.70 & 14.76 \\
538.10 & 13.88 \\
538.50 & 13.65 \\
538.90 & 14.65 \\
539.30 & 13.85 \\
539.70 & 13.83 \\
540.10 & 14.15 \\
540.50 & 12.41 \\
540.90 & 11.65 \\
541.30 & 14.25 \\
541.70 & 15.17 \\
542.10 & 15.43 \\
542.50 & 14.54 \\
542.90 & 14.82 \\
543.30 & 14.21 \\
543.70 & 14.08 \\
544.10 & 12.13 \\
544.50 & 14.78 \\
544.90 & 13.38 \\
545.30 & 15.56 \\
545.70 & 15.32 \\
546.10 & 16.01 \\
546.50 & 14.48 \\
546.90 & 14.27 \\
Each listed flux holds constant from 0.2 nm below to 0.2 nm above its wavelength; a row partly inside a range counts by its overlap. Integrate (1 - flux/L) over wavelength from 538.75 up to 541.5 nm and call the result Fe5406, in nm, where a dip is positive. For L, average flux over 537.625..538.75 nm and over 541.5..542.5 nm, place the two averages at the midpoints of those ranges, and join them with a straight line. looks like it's 0.20 nm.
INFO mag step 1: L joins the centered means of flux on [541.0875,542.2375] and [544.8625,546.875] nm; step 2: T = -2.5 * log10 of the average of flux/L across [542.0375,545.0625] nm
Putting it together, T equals 0.06 mag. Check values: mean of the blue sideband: 14.9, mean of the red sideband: 15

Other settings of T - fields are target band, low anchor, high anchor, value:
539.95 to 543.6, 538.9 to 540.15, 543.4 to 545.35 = -0.01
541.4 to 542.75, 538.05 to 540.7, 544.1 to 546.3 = -0.06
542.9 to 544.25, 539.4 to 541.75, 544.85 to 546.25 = 0.06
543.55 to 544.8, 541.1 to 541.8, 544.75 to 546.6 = 0.10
